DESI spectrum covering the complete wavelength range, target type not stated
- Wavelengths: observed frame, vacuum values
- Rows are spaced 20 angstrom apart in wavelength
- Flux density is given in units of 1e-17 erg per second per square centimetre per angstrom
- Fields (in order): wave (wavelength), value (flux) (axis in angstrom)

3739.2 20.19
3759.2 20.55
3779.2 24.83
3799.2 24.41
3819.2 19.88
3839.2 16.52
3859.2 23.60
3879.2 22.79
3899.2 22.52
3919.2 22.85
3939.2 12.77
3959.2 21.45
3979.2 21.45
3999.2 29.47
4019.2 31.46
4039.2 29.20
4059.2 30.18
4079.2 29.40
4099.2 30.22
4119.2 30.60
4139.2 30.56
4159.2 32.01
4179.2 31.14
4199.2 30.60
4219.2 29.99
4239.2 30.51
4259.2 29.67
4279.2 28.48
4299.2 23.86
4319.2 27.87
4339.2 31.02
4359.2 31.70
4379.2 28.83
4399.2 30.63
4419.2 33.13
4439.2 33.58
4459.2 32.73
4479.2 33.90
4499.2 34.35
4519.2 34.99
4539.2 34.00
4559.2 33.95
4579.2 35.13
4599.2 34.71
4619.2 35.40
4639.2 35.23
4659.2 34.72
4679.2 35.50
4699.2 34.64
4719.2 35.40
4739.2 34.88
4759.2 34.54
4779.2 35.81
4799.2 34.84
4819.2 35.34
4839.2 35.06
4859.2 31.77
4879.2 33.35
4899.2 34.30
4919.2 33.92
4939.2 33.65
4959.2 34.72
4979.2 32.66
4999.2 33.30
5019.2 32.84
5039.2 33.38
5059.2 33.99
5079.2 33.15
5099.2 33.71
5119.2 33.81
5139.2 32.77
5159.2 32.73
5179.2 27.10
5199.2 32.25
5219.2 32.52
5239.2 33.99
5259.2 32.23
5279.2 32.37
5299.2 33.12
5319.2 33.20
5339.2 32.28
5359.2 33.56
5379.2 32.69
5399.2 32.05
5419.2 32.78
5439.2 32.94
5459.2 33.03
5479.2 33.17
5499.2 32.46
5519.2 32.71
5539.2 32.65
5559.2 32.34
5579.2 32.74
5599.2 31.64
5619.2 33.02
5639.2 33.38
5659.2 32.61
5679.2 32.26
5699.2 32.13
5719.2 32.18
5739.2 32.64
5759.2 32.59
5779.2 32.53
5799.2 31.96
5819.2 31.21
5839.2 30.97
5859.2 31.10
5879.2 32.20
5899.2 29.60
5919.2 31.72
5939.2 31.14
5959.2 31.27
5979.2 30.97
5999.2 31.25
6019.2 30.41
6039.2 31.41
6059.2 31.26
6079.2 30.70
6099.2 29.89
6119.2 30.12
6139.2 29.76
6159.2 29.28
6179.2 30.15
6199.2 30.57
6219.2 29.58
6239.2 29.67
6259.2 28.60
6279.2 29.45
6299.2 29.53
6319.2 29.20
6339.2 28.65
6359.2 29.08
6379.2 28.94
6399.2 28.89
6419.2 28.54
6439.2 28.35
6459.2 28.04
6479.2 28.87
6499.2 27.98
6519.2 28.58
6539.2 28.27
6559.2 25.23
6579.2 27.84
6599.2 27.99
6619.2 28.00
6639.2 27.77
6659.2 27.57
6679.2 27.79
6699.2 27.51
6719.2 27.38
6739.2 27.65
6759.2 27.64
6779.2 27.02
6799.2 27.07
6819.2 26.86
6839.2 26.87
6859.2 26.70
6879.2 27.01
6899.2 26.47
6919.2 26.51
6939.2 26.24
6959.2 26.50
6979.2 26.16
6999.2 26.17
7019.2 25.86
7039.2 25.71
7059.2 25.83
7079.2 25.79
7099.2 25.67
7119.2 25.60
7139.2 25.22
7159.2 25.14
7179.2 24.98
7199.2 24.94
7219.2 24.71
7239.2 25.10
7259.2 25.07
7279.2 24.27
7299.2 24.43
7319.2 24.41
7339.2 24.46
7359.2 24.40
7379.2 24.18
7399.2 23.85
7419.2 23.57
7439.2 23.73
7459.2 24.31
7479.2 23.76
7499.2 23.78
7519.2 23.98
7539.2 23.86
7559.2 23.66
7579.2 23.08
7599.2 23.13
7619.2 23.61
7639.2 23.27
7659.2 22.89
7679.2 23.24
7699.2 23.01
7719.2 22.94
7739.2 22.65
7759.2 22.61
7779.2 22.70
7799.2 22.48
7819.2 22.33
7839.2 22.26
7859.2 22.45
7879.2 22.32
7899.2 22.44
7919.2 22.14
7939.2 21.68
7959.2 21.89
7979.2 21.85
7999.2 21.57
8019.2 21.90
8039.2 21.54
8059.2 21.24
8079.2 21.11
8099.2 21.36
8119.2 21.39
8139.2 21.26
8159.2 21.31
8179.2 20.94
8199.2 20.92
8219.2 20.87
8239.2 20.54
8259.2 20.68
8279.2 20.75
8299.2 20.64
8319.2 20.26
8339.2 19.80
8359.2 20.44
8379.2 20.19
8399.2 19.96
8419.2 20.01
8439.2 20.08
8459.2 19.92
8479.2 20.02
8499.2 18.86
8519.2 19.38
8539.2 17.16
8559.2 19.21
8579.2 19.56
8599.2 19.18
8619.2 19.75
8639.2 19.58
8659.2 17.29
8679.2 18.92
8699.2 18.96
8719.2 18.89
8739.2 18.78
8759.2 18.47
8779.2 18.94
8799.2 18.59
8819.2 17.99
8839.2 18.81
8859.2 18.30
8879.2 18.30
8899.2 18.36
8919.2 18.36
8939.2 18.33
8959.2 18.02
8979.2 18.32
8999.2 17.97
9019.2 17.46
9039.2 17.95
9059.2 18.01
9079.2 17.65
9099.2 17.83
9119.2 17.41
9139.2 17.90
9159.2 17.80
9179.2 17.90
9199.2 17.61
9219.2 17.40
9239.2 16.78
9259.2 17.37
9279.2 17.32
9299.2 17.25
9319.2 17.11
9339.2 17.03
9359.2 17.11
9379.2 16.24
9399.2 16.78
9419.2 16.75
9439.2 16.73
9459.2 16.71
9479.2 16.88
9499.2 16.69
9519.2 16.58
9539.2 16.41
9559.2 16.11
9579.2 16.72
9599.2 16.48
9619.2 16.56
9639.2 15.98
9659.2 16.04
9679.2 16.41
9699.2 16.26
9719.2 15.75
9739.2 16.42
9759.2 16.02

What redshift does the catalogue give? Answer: 0.000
